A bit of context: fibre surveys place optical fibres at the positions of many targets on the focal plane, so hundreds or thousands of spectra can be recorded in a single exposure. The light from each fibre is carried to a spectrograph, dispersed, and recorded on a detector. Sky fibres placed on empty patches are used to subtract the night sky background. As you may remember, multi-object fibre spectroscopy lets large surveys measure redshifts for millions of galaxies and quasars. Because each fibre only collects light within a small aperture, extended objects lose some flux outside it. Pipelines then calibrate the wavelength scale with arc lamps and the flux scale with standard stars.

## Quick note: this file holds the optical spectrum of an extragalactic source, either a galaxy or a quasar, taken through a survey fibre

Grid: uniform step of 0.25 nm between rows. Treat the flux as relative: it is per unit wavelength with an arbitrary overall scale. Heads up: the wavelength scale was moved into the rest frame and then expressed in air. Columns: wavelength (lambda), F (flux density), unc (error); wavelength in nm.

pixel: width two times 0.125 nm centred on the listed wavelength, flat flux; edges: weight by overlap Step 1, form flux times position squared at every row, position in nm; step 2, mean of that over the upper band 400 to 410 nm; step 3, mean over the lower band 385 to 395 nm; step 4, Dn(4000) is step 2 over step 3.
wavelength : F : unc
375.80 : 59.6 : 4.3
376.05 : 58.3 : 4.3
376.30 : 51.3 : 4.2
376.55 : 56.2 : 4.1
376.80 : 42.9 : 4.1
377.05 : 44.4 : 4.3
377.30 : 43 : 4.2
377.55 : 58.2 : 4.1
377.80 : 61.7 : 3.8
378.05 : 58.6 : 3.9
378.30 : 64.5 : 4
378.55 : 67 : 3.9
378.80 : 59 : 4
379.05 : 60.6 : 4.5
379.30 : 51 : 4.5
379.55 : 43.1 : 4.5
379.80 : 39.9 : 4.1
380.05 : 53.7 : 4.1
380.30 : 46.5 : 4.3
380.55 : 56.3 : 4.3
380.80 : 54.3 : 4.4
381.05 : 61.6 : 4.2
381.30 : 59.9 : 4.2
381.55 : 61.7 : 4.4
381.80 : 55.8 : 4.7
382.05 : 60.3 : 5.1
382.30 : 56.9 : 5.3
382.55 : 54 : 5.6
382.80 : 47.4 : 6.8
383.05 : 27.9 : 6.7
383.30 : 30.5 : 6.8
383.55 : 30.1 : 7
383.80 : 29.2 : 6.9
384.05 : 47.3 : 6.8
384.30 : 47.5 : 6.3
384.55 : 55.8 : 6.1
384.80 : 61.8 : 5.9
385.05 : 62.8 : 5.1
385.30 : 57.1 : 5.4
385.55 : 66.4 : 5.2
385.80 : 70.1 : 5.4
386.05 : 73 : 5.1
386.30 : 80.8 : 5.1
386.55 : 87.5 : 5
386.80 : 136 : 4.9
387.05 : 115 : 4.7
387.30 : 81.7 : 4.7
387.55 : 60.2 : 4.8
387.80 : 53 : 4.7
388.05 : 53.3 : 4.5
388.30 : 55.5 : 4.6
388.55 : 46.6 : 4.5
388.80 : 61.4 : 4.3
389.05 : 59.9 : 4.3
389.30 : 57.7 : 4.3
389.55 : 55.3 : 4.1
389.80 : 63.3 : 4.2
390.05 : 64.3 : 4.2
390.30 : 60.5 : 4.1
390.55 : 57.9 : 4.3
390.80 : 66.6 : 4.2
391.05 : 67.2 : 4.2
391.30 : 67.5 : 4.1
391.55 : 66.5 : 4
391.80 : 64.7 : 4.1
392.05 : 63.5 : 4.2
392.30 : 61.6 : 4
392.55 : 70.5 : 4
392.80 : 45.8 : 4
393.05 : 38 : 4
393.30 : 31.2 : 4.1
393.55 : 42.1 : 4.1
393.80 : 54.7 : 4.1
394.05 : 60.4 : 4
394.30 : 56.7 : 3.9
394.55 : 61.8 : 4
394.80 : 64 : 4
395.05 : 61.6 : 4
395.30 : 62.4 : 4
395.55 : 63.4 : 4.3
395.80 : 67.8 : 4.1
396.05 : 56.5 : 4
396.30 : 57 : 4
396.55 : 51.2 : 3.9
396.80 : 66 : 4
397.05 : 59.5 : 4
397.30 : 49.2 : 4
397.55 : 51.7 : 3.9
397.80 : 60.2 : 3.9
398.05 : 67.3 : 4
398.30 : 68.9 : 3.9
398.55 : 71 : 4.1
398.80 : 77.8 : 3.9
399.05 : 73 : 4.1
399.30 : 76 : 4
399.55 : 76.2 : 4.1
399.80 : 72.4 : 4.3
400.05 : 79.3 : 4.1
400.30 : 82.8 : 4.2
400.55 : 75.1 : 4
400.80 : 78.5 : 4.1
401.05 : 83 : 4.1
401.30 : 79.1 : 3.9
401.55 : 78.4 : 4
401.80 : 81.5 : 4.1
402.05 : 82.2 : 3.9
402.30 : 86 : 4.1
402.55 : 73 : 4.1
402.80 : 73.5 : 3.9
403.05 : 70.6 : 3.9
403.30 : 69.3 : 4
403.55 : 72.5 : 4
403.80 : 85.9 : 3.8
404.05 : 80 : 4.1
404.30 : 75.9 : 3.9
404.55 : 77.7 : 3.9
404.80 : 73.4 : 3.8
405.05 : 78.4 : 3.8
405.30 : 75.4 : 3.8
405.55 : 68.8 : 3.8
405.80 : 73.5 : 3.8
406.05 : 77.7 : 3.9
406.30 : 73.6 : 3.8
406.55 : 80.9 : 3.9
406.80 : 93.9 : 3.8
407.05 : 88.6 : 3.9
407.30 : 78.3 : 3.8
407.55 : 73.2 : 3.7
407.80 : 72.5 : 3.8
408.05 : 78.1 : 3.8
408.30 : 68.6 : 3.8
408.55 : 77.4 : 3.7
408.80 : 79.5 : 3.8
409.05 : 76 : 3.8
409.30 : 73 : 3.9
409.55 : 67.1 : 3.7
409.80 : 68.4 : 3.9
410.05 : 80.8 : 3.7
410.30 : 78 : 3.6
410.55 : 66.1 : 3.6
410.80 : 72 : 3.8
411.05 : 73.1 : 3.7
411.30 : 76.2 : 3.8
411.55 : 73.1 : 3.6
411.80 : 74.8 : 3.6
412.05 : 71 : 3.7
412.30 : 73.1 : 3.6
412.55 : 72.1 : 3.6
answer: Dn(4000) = 1.3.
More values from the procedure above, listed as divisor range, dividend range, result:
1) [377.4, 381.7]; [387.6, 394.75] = 1.09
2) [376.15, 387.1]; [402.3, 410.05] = 1.49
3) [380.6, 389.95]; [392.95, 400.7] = 1.10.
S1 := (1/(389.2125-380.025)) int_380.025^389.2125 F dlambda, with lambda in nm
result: 60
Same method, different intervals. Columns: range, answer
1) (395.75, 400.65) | 66.9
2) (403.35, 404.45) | 77.9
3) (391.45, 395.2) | 56.2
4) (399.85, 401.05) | 78.9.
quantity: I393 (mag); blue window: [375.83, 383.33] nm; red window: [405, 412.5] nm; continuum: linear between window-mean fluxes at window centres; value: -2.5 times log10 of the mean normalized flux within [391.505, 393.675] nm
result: 0.18 mag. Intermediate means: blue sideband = 53.3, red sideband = 75.3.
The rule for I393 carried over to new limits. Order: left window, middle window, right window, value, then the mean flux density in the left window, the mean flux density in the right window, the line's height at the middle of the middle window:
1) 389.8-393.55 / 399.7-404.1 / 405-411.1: -0.13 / 58.6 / 75.7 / 69.3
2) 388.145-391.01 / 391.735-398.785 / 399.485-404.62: 0.16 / 59.2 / 77.8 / 67.7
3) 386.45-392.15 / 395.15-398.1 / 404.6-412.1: 0.20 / 68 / 75.4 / 70.9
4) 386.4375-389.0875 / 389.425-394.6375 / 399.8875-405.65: 0.28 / 74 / 77.4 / 75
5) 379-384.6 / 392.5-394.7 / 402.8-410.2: 0.22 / 48.9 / 76.1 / 61.9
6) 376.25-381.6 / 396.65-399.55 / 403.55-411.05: 0.05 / 54.3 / 76.2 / 69.1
